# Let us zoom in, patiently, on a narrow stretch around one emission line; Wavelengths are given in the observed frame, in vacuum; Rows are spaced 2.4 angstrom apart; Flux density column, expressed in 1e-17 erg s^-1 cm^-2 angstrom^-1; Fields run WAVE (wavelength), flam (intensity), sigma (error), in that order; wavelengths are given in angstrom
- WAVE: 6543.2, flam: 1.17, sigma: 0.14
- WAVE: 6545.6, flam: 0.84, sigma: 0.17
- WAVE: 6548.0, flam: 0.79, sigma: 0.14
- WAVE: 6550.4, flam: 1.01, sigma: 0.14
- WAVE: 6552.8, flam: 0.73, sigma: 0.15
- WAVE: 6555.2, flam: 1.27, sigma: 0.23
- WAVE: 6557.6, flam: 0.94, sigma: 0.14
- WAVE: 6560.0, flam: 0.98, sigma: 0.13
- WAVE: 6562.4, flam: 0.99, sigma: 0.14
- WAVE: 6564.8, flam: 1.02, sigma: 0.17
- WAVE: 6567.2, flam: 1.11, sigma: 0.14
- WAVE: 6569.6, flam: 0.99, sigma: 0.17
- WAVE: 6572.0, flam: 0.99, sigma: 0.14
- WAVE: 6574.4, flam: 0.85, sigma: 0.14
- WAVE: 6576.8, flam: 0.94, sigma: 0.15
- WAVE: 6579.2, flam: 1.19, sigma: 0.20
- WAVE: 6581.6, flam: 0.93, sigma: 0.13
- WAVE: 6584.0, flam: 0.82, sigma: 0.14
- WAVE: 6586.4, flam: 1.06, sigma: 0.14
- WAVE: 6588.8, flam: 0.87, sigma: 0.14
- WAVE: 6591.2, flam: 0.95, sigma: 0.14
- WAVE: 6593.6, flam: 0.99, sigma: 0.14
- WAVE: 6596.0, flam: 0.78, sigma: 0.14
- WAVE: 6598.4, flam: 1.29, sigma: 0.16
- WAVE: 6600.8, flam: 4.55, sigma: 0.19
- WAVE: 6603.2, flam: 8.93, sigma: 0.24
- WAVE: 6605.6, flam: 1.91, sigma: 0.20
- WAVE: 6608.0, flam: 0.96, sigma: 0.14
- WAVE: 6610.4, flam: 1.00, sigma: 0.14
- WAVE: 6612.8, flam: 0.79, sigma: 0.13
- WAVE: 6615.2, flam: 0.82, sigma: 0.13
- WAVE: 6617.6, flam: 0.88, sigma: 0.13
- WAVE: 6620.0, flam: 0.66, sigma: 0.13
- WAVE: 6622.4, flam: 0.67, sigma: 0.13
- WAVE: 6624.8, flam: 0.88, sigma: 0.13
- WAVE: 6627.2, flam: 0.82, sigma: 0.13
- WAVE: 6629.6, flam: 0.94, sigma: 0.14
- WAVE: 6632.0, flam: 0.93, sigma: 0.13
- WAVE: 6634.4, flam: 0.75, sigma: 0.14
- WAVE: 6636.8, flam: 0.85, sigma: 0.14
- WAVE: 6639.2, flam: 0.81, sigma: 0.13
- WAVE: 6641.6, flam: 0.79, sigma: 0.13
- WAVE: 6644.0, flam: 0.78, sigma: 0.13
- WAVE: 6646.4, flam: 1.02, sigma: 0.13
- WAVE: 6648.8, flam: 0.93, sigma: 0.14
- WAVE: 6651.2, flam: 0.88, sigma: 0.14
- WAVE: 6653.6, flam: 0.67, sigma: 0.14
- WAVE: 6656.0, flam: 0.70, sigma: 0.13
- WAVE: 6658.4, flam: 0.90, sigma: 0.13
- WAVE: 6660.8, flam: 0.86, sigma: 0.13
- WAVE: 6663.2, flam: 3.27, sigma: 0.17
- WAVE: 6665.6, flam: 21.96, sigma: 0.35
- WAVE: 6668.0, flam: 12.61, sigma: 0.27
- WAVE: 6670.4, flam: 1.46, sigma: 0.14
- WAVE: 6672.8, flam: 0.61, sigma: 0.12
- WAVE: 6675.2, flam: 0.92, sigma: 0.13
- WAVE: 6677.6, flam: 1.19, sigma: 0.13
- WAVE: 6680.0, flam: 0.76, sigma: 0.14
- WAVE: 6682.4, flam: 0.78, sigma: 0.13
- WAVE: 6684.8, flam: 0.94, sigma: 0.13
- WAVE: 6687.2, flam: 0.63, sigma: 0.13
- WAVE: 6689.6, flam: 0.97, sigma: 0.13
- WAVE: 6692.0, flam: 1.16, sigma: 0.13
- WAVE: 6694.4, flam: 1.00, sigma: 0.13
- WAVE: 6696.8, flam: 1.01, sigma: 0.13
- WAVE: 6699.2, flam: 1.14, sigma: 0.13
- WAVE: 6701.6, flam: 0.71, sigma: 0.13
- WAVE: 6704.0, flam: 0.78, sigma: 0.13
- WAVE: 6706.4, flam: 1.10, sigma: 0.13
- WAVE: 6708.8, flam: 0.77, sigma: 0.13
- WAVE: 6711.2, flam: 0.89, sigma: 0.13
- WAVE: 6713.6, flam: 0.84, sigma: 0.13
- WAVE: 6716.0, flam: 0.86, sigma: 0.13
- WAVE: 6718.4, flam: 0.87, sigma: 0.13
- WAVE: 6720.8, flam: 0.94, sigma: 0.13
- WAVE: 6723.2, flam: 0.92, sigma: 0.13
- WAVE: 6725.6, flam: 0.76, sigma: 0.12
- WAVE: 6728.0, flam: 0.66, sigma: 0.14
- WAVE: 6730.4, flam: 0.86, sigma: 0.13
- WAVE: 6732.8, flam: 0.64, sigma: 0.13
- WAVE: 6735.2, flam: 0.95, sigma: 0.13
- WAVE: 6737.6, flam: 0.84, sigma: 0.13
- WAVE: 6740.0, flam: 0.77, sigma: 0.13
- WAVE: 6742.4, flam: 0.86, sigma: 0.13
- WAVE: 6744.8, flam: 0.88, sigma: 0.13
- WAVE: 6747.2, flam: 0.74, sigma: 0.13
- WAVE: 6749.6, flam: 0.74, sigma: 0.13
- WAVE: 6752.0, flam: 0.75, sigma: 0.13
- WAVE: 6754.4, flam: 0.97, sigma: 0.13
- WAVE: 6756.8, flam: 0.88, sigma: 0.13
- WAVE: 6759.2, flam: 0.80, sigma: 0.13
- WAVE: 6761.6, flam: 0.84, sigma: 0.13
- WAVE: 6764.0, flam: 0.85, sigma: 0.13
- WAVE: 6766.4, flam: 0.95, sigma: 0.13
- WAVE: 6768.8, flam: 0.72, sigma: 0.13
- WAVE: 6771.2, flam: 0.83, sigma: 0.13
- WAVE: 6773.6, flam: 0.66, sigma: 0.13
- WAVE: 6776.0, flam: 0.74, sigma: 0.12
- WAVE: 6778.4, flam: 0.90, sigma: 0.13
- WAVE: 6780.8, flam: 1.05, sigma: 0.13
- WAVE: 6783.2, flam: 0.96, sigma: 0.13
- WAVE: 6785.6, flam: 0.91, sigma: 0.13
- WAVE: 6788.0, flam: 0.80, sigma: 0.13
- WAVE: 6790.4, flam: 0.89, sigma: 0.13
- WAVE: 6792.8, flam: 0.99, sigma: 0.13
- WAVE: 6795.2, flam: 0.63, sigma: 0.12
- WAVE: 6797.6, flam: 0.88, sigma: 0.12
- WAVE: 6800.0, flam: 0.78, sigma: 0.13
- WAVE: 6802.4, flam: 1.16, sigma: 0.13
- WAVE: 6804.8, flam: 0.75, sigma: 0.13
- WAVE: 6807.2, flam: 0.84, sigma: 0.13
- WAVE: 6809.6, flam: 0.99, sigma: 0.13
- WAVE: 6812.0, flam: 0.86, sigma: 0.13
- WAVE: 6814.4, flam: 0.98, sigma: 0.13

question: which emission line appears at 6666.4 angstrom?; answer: [O III]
